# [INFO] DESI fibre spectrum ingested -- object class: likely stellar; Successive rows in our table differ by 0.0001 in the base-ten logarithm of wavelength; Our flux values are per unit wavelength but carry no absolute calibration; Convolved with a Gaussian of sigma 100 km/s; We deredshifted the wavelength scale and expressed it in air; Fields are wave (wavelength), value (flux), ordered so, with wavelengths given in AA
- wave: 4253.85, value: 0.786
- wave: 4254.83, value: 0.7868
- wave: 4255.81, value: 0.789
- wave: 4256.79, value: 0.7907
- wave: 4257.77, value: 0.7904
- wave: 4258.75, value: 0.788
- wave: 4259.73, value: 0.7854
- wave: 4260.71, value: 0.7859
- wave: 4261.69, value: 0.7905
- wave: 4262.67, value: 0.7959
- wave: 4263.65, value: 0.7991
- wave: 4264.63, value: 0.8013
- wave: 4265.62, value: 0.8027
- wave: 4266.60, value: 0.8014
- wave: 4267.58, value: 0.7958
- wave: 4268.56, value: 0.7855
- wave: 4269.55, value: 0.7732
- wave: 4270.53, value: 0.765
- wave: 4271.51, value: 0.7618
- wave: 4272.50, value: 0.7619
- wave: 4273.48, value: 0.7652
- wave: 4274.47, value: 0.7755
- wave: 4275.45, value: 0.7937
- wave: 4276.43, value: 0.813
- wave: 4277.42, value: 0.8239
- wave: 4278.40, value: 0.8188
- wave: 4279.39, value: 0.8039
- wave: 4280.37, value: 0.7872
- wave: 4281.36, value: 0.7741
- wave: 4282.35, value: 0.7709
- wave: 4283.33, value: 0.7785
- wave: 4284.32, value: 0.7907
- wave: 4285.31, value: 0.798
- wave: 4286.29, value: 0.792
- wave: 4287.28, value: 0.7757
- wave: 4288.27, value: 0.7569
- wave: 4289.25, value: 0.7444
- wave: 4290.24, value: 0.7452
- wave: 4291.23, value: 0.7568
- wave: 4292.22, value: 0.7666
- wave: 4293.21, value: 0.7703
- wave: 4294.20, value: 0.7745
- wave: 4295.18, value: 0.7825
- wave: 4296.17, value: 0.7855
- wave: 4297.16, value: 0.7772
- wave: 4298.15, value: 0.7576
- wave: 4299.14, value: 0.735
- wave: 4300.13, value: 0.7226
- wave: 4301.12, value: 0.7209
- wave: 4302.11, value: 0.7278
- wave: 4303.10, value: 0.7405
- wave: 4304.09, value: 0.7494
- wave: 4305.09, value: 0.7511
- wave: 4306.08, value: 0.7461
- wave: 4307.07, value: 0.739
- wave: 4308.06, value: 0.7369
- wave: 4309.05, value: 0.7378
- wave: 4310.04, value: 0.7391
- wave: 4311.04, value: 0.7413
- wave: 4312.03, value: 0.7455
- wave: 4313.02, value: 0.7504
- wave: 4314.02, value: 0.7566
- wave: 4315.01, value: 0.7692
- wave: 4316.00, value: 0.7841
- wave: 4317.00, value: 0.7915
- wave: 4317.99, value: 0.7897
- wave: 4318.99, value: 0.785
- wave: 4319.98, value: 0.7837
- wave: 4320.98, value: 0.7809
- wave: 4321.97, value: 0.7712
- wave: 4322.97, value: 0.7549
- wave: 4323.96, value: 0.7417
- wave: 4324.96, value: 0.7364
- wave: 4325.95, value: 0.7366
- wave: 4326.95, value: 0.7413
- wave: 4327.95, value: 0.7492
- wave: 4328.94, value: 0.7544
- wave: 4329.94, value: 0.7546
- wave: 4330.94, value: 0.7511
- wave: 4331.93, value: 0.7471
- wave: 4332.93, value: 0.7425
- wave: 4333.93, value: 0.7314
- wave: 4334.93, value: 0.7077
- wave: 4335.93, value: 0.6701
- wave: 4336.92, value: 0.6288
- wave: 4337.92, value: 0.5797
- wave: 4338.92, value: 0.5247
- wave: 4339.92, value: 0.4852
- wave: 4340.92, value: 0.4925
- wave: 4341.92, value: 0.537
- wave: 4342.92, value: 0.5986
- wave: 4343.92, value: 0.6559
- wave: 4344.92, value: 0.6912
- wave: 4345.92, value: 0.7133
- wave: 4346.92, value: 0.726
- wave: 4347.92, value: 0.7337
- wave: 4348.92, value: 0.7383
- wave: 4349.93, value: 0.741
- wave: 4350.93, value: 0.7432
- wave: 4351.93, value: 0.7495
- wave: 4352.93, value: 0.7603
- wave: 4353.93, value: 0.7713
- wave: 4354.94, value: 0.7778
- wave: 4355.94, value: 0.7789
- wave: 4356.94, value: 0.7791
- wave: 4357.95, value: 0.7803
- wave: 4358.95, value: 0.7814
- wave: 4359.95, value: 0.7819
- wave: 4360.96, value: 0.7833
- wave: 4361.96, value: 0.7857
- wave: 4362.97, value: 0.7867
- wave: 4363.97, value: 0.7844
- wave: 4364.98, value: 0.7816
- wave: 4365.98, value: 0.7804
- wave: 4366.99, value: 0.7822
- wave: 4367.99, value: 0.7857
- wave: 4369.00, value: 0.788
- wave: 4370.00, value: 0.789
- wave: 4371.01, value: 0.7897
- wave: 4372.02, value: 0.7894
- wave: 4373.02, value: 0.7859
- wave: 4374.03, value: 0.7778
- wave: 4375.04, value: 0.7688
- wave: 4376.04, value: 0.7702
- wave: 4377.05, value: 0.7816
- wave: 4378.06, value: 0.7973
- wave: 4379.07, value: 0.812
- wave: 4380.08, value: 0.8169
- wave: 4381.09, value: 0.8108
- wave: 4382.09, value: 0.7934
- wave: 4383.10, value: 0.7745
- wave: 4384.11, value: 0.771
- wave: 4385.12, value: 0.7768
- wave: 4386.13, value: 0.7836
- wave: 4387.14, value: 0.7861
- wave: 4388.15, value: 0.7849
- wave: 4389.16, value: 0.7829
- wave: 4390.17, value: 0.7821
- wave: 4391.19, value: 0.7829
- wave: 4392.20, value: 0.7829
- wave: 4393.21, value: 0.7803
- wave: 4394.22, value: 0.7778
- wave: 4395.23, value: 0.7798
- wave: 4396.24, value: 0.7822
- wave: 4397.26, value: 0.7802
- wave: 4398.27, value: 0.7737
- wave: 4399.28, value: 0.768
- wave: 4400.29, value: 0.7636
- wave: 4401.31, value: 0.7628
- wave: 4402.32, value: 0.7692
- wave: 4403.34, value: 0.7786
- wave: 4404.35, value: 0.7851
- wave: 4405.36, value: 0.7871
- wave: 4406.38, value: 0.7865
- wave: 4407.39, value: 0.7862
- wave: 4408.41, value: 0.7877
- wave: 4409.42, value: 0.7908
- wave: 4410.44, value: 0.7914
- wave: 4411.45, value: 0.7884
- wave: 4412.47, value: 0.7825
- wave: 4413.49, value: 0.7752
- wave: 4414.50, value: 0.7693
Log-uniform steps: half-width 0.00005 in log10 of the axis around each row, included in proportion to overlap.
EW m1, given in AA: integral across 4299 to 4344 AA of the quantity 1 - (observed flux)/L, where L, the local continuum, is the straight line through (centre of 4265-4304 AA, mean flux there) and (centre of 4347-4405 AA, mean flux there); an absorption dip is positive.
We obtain 3.4 AA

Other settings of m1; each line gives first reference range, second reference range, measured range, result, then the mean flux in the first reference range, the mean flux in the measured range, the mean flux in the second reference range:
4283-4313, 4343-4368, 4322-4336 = 0.29 AA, 0.756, 0.74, 0.756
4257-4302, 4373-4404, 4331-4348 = 2.94 AA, 0.778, 0.646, 0.782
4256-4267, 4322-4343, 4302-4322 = -1.32 AA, 0.794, 0.758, 0.678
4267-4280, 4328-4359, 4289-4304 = 0.09 AA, 0.788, 0.754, 0.697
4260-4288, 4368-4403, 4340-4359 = 1.89 AA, 0.788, 0.706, 0.783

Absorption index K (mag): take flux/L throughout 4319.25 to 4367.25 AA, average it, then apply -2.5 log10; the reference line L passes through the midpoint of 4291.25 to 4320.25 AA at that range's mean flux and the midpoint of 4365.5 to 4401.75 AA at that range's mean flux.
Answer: 0.068 mag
